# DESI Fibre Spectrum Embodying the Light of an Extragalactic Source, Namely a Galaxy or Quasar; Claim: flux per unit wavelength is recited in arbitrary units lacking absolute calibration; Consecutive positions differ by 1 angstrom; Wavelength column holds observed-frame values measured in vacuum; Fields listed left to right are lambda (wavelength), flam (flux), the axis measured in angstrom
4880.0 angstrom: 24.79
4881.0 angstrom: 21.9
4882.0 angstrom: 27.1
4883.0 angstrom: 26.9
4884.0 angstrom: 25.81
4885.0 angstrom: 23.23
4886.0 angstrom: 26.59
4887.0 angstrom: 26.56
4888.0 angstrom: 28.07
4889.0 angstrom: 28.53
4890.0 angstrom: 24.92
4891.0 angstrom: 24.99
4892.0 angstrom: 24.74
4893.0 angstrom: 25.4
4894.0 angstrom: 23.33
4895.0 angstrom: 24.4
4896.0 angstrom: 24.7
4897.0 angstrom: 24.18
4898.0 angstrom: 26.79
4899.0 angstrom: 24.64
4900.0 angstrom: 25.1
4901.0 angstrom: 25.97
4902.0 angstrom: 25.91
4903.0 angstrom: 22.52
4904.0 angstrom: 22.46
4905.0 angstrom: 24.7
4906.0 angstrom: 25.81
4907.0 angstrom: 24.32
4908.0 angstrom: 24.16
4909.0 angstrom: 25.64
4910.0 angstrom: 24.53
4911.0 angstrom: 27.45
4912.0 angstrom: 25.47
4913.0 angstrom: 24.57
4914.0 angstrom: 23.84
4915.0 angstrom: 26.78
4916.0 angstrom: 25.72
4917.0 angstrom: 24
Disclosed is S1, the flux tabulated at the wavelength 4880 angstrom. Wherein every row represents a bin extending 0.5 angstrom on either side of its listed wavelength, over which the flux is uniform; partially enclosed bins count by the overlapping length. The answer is 24.79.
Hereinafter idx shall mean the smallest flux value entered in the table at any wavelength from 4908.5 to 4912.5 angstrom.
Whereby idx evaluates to 24.53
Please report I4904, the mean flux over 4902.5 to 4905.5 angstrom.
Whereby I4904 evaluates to 23.2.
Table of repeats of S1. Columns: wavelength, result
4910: 24.53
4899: 24.64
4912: 25.47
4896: 24.7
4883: 26.9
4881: 21.9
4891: 24.99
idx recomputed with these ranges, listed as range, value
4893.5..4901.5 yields 23.33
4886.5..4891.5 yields 24.92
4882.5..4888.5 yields 23.23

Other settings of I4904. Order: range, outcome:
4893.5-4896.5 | 24.1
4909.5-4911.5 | 26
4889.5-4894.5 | 24.7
